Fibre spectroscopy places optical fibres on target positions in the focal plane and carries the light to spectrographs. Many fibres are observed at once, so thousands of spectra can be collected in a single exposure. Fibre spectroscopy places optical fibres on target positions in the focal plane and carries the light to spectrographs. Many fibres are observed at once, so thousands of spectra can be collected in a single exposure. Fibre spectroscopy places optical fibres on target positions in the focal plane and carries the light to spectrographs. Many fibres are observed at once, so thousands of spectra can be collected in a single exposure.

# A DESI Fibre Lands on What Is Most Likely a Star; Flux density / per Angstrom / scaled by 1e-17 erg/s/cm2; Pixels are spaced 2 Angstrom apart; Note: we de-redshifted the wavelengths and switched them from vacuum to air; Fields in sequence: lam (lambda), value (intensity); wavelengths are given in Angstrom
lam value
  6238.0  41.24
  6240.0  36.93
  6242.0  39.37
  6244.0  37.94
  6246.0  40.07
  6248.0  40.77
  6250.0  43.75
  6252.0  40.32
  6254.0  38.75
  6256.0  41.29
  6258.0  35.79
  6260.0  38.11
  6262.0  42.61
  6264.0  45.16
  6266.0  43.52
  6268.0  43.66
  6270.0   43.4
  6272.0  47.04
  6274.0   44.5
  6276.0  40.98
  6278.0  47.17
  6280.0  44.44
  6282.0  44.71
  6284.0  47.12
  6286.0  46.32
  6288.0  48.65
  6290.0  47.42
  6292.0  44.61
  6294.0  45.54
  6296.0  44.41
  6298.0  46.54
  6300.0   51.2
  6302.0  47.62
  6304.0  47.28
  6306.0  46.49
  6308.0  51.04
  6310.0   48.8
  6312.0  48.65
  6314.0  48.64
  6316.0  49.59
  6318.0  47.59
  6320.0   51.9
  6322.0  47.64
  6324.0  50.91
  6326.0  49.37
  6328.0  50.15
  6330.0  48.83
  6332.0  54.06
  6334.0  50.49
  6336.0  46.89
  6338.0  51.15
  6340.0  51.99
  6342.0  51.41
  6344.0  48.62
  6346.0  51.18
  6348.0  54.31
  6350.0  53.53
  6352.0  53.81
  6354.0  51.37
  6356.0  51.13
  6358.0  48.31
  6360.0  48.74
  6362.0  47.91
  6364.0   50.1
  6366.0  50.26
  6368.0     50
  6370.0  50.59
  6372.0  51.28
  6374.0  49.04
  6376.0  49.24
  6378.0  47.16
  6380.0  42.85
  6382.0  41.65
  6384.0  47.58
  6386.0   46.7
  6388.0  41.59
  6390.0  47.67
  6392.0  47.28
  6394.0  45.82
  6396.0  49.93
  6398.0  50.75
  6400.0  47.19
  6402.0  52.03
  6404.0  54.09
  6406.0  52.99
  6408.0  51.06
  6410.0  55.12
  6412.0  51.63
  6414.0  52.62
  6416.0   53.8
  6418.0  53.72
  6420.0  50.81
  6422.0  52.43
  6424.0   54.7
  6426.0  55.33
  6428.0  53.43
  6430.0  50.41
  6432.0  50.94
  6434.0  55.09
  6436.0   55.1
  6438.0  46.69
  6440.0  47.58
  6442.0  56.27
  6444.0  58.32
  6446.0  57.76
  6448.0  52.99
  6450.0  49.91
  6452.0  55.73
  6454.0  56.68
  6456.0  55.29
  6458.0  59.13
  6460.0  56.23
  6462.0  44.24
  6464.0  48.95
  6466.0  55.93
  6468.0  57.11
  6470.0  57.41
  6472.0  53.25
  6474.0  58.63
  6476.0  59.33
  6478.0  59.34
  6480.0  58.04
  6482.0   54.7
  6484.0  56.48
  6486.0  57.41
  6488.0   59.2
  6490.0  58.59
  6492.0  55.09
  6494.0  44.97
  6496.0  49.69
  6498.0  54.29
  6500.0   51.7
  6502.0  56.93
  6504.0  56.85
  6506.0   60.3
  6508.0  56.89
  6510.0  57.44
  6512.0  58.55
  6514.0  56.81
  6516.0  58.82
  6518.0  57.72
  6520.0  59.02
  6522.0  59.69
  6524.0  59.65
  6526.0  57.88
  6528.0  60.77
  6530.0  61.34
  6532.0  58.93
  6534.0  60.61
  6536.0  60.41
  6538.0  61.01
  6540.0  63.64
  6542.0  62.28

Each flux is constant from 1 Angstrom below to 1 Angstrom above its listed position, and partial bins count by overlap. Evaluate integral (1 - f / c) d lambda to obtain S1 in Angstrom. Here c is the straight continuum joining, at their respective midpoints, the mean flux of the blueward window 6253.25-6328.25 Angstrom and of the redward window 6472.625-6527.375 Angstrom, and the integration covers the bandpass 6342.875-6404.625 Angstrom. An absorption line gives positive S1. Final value 1.46 Angstrom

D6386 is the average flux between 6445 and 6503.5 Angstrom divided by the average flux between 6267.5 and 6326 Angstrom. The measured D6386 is 1.17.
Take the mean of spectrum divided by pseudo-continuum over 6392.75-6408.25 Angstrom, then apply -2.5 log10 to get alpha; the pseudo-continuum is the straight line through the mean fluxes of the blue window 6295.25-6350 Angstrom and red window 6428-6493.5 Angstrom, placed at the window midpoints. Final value 0.05 mag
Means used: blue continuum 49.6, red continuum 54.8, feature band 50.4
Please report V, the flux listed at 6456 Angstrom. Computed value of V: 55.29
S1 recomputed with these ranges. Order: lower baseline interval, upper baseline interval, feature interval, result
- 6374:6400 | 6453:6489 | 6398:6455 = -2.2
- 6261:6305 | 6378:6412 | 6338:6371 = -2.4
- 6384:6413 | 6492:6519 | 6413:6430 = -0.8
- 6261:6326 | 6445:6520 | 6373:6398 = 2.2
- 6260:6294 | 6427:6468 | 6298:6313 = -0.7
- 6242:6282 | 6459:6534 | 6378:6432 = 0.9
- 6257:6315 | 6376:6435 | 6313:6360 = -3.0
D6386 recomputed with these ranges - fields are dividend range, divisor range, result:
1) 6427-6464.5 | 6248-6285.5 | 1.24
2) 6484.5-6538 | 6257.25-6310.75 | 1.26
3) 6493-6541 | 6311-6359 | 1.14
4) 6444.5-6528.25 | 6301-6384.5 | 1.13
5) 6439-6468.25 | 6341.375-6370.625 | 1.07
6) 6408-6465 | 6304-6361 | 1.06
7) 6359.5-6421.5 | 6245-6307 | 1.12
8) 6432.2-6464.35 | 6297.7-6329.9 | 1.09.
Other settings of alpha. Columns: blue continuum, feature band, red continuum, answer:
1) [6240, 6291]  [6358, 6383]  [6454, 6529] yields 0.02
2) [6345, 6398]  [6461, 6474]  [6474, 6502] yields 0.02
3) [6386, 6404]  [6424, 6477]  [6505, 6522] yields -0.03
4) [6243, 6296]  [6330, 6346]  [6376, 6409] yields -0.11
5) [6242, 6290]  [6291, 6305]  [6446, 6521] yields -0.05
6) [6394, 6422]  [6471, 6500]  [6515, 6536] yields 0.03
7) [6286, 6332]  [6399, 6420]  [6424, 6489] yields 0.01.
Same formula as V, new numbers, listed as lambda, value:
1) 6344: 48.62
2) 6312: 48.65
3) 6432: 50.94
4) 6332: 54.06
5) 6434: 55.09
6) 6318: 47.59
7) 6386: 46.7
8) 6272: 47.04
